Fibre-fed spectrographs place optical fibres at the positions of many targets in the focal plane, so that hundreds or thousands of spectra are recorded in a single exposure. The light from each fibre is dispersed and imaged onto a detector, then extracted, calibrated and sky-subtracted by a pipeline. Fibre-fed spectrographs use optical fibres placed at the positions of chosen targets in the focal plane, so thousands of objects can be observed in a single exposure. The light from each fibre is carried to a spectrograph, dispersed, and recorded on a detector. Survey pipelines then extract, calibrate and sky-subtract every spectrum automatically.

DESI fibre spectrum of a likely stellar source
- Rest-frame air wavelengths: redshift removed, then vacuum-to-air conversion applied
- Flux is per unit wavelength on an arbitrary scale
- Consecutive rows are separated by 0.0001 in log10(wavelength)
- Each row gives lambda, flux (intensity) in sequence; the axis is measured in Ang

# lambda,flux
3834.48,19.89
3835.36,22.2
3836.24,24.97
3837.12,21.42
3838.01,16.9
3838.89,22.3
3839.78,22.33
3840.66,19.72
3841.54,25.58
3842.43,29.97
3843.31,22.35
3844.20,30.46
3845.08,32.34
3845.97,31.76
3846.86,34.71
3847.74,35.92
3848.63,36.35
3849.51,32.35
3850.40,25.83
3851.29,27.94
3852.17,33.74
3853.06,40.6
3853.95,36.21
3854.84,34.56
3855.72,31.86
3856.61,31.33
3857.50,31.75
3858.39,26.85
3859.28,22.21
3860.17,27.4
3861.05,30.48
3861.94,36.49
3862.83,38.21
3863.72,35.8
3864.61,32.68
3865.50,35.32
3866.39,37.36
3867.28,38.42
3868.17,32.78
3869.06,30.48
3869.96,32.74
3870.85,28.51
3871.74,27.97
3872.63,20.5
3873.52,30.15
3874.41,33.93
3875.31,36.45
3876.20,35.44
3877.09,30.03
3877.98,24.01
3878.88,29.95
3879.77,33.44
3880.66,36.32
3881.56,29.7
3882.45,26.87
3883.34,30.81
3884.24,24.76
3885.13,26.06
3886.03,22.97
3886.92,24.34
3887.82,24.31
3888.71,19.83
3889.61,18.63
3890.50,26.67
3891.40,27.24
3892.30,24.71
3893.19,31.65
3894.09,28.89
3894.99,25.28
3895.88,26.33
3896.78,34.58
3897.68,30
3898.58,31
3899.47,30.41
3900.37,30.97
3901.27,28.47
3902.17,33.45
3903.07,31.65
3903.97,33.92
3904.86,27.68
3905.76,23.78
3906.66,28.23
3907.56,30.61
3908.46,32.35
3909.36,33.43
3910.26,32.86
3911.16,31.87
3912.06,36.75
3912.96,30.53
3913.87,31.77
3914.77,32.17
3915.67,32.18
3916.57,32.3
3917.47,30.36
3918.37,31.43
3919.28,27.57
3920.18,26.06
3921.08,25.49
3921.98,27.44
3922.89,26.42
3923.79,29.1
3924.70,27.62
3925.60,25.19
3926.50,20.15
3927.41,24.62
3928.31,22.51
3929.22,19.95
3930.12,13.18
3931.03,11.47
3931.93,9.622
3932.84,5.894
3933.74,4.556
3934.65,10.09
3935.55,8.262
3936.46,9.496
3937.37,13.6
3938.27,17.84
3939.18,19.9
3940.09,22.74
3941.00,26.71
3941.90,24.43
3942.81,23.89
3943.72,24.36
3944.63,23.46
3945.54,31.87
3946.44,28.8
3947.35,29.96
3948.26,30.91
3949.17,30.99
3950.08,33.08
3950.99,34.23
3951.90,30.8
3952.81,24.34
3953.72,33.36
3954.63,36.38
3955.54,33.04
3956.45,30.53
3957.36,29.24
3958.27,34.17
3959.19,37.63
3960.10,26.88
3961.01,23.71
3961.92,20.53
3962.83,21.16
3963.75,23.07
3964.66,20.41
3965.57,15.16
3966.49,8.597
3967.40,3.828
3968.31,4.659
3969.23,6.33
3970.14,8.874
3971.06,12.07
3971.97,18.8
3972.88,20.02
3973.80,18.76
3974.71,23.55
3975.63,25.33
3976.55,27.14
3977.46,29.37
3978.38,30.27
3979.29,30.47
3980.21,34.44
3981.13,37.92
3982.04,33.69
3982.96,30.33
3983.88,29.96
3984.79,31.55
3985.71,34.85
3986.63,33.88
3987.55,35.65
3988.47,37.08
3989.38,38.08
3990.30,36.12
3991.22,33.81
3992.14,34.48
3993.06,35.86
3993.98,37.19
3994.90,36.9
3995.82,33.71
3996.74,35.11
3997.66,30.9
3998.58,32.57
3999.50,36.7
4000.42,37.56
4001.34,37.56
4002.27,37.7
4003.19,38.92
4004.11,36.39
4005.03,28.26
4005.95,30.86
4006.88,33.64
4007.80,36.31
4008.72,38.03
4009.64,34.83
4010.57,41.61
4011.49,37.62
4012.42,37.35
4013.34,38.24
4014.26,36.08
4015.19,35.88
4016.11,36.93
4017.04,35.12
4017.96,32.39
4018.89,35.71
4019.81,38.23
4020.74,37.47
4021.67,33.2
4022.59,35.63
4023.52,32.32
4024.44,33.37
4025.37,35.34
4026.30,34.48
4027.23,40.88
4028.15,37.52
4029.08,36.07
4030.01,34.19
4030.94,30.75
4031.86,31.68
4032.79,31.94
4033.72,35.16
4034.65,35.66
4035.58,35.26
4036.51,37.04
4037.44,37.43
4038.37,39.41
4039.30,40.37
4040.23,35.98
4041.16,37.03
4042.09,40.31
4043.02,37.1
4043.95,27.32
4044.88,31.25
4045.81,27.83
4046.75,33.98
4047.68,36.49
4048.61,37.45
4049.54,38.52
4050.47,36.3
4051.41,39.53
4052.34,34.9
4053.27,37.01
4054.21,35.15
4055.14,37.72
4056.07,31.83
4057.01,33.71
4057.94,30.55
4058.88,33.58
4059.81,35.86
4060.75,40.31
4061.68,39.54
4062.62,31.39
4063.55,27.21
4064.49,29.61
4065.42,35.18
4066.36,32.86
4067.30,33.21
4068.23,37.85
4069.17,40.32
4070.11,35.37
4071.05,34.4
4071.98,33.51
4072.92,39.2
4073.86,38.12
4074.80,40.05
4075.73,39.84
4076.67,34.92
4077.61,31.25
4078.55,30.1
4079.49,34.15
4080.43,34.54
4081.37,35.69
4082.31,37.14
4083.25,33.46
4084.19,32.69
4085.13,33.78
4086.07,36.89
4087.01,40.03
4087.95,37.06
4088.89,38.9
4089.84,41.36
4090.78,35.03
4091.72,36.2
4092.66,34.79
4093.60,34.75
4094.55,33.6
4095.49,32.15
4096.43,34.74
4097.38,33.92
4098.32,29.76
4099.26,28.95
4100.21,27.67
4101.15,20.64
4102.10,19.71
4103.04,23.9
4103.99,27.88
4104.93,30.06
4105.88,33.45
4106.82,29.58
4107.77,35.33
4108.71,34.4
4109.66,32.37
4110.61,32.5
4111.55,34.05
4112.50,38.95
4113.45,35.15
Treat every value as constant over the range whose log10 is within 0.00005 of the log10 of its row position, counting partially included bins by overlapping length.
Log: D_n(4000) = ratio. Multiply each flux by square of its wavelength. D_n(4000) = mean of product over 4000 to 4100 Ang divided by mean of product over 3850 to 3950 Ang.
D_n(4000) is 1.38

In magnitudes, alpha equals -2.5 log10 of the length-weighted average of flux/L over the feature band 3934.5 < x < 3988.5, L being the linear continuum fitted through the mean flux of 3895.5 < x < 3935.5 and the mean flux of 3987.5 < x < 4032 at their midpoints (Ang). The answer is 0.24 mag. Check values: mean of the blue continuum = 26.3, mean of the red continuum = 35.6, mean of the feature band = 24.9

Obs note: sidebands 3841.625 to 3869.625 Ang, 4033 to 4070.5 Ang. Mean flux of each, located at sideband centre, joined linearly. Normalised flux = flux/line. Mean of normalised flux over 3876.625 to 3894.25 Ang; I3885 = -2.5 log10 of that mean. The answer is 0.208 mag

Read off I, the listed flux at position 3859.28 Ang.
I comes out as 22.21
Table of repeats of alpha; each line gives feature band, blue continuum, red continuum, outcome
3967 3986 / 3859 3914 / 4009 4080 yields 0.38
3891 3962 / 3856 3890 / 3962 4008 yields 0.10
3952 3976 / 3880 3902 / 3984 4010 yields 0.44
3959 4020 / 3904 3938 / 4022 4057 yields 0.03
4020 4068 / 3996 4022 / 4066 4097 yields 0.02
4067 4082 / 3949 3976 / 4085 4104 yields -0.16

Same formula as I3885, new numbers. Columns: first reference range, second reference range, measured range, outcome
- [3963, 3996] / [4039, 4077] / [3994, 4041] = -0.16 mag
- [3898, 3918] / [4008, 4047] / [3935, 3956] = 0.26 mag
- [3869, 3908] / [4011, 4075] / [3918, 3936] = 0.46 mag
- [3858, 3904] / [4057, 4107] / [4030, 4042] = -0.09 mag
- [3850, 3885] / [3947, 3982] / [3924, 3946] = 0.40 mag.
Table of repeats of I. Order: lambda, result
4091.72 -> 36.2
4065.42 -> 35.18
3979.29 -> 30.47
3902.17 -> 33.45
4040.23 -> 35.98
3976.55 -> 27.14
